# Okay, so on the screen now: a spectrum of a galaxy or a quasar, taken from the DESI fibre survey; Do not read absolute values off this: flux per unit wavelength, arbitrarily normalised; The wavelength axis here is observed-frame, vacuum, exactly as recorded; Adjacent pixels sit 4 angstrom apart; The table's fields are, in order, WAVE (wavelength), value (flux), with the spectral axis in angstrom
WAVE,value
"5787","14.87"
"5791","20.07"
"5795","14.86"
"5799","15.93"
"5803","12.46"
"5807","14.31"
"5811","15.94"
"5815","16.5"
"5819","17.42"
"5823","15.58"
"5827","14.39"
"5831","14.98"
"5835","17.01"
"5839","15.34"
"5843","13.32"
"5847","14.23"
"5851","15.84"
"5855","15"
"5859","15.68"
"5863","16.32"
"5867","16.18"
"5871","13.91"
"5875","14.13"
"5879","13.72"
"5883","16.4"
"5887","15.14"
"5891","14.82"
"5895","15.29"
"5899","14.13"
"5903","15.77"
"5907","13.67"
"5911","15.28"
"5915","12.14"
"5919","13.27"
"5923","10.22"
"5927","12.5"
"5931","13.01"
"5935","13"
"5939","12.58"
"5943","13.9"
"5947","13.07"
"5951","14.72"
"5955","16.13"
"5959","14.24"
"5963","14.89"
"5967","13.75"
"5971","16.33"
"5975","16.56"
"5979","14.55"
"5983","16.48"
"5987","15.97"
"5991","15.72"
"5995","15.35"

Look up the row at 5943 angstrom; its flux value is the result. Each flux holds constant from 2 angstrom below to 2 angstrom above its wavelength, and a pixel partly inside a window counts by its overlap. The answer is 13.9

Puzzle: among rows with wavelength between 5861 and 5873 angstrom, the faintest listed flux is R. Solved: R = 13.91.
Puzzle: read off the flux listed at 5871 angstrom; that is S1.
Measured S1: 13.91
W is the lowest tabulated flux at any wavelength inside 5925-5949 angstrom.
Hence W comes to 12.5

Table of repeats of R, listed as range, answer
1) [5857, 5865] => 15.68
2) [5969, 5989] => 14.55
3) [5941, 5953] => 13.07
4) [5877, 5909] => 13.67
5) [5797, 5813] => 12.46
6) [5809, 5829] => 14.39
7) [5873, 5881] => 13.72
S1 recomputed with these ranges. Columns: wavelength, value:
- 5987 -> 15.97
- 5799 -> 15.93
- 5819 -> 17.42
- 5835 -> 17.01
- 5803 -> 12.46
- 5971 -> 16.33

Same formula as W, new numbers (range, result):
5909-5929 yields 10.22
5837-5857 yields 13.32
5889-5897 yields 14.82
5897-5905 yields 14.13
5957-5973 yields 13.75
